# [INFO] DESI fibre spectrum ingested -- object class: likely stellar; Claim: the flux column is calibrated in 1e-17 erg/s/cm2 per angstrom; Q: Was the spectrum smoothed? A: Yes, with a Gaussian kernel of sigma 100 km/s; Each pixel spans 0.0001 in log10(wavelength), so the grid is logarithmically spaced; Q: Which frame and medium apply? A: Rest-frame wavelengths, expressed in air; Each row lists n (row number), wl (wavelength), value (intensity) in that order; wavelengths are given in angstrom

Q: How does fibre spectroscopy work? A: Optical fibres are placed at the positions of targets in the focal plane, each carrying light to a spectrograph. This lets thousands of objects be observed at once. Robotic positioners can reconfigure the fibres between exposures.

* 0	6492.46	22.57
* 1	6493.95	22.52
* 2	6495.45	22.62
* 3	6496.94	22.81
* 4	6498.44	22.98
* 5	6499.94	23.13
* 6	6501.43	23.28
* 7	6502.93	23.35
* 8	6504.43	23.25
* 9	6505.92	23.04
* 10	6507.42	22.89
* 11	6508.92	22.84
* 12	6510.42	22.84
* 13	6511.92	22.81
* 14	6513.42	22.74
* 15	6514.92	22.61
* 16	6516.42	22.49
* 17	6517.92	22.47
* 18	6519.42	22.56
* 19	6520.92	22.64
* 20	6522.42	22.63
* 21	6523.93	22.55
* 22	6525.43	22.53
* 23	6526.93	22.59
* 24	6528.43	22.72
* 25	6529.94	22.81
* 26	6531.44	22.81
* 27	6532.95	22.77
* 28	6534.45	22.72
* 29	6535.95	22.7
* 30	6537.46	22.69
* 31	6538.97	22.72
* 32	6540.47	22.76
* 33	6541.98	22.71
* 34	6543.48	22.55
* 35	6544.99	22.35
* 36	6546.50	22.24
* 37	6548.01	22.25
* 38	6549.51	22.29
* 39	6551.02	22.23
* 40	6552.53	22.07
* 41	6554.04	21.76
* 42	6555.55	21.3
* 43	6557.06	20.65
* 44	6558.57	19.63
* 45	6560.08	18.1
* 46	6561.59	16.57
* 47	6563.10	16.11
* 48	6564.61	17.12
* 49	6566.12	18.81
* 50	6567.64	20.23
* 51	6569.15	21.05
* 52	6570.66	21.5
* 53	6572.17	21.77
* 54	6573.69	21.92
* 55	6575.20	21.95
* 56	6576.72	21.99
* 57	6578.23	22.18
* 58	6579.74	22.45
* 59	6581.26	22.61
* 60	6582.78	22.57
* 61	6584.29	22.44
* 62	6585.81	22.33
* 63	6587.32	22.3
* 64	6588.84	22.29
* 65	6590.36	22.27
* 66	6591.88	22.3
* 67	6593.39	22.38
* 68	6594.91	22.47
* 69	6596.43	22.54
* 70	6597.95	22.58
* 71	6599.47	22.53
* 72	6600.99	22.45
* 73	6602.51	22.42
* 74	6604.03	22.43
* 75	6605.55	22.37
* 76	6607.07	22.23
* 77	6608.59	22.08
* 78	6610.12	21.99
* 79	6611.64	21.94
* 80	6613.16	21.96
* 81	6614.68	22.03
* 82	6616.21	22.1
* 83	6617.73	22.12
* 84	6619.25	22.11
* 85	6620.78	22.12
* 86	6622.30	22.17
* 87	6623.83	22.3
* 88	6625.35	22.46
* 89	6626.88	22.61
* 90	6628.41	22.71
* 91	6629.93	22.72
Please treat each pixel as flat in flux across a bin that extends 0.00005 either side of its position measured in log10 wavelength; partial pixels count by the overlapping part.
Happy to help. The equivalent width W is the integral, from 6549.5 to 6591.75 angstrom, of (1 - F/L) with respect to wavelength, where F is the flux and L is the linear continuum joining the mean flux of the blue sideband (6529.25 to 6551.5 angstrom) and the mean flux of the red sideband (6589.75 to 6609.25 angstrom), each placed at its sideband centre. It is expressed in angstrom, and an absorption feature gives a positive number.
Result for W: 2.8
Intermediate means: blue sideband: 22.6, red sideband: 22.4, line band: 21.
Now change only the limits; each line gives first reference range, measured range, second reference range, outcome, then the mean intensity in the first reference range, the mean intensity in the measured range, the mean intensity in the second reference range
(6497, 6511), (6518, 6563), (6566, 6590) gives 1.2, 23.1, 21.9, 21.9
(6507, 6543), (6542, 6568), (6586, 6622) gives 2.4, 22.7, 20.4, 22.3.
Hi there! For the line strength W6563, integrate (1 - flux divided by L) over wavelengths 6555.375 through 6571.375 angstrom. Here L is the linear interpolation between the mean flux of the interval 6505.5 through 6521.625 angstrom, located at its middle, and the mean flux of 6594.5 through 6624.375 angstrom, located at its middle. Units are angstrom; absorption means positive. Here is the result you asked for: 2.4 angstrom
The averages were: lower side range 22.7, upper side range 22.2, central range 19.1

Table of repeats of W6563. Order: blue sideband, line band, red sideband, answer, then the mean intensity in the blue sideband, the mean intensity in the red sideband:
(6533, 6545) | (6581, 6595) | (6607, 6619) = -0.07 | 22.7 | 22.1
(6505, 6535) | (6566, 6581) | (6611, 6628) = 0.60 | 22.7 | 22.2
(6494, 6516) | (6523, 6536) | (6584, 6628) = 0.04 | 22.9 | 22.3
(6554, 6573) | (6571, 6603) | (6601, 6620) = -2.28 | 19.5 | 22.2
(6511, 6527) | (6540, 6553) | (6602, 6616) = 0.05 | 22.6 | 22.1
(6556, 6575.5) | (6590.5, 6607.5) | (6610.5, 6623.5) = -0.97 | 19.6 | 22.1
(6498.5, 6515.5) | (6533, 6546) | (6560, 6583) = -0.56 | 23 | 20.5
